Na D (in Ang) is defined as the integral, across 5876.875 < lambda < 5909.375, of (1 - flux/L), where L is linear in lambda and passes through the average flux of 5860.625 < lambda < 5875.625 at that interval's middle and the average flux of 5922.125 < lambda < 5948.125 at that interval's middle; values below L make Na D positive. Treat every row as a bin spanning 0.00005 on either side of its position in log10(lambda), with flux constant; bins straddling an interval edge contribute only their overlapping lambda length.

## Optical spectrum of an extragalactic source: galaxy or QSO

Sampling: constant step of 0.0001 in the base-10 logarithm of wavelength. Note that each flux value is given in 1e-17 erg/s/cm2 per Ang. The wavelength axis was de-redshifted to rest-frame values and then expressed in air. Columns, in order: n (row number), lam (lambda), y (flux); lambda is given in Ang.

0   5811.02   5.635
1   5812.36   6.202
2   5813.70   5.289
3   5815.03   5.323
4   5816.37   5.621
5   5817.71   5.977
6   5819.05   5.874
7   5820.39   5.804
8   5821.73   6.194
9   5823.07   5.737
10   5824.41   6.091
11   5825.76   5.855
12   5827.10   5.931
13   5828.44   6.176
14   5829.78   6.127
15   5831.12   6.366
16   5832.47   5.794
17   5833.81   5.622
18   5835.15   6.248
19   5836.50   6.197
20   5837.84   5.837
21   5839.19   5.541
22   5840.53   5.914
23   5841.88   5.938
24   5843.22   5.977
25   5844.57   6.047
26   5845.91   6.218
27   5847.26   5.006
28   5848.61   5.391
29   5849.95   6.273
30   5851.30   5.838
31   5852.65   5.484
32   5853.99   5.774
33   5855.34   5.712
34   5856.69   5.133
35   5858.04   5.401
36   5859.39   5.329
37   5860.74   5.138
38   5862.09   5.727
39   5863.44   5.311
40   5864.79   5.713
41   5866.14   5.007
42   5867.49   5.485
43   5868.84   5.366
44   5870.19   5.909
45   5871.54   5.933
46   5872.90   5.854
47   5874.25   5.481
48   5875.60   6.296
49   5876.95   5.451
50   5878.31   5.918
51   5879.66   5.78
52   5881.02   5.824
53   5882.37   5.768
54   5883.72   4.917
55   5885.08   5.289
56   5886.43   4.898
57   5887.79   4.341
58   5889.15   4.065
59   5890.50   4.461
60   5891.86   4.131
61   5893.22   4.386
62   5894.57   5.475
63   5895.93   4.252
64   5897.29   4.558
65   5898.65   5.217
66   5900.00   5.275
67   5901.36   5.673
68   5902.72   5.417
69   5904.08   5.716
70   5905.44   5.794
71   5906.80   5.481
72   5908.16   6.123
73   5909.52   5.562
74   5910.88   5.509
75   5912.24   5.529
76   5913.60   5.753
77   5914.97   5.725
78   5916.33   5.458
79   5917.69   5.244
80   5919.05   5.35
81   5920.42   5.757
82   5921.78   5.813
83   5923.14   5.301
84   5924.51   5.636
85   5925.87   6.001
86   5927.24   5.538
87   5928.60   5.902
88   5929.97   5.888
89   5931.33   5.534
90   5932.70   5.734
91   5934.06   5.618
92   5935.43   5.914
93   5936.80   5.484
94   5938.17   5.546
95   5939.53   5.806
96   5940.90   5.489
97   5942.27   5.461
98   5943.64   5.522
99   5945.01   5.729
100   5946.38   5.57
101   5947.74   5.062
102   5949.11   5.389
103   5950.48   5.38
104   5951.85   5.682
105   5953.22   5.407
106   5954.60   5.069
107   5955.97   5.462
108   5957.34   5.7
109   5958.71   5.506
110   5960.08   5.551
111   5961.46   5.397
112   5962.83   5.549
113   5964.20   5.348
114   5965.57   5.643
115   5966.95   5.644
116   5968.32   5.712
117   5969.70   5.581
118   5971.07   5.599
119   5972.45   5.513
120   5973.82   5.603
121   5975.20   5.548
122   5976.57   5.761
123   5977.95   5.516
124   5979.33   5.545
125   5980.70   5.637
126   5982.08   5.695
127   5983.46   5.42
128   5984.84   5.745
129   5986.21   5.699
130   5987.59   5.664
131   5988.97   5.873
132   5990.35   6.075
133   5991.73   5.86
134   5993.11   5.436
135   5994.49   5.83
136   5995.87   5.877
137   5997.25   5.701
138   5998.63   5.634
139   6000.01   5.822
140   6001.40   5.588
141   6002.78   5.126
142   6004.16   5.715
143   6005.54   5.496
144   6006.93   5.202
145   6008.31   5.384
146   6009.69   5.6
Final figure 2.5 Ang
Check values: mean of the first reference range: 5.59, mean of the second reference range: 5.63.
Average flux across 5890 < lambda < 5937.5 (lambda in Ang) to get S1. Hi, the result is 5.44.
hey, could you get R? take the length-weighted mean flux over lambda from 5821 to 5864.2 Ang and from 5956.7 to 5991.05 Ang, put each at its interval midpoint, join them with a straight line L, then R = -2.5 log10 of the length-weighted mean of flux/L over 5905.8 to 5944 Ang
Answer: 0.01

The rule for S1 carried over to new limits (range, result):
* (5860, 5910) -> 5.32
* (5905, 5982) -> 5.58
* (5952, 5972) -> 5.51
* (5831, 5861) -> 5.74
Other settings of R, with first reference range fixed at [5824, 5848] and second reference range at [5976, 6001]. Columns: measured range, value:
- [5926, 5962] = 0.04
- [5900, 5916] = 0.04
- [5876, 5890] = 0.12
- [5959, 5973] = 0.04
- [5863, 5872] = 0.07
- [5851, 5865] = 0.08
